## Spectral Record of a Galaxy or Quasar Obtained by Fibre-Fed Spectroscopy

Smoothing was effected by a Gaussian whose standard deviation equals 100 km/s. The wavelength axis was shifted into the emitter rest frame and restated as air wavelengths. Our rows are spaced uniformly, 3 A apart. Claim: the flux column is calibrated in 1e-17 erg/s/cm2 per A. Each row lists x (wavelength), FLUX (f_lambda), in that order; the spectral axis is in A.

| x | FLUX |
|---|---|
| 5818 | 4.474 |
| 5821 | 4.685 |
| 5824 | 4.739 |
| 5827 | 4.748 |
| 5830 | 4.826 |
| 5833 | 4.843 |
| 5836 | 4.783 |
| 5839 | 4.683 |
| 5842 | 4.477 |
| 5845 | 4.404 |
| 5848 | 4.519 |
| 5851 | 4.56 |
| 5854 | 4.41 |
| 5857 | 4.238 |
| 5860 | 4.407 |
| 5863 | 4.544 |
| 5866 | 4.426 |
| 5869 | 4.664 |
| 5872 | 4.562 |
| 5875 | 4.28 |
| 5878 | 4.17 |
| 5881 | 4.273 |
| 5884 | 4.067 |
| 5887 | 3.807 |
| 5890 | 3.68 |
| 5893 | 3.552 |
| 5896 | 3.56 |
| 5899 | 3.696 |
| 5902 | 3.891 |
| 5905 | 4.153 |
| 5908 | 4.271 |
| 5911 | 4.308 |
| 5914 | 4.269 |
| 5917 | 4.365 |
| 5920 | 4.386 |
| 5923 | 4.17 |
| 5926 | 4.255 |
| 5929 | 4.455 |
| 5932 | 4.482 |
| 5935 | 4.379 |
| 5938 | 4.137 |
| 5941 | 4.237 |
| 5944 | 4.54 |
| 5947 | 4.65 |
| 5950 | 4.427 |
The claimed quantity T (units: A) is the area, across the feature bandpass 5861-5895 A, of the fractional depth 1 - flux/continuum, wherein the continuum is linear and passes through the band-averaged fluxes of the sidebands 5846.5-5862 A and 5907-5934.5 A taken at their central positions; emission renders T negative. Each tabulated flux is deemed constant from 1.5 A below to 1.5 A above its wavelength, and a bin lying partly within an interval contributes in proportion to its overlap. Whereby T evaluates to 1.7 A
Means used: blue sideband 4.43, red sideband 4.33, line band 4.18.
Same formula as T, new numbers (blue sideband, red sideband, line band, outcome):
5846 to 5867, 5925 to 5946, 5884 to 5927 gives 3.6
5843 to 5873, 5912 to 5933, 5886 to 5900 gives 2.4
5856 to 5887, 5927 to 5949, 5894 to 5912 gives 1.7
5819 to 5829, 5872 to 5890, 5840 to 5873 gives -0.8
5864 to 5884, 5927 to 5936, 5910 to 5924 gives 0.4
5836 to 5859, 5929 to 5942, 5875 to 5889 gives 1.1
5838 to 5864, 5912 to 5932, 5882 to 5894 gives 1.6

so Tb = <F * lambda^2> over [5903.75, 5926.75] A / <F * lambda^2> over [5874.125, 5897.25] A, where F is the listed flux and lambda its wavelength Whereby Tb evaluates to 1.10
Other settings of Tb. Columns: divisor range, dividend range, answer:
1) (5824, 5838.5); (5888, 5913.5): 0.84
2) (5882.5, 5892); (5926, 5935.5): 1.17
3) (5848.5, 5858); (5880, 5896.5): 0.88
